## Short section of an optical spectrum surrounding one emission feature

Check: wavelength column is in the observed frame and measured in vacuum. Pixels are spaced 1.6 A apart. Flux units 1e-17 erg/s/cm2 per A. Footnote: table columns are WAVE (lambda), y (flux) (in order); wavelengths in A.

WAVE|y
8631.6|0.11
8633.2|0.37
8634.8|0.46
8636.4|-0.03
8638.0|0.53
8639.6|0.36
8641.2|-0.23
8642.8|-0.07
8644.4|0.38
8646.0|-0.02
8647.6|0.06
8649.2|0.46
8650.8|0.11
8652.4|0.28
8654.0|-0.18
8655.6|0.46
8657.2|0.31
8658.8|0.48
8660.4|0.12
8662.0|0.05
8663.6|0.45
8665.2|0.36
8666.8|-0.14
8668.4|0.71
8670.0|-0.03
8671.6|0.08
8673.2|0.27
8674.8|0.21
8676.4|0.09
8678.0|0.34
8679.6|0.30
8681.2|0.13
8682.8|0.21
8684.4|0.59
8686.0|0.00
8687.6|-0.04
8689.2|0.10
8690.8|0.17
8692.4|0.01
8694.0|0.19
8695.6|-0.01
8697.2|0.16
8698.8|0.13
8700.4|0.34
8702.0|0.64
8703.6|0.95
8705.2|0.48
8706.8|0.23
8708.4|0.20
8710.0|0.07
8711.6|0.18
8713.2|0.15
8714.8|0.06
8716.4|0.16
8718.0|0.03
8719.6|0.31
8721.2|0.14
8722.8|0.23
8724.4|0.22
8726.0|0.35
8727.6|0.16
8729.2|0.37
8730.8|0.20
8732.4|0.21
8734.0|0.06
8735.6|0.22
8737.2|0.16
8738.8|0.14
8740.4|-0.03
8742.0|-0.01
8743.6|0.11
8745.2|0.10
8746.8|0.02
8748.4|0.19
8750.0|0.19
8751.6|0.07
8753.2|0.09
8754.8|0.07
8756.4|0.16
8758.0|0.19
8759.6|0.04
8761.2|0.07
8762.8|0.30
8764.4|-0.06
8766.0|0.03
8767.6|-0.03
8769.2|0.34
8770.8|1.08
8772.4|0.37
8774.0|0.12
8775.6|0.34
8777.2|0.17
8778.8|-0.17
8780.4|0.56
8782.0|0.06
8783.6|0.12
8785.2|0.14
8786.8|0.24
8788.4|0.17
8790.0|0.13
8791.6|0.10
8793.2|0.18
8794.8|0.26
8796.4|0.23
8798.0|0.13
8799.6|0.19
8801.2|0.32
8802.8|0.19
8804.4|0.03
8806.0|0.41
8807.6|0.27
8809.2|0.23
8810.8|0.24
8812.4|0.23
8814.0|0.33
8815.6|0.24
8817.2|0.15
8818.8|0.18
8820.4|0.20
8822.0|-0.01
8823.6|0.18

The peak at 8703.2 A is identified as H-gamma 4340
